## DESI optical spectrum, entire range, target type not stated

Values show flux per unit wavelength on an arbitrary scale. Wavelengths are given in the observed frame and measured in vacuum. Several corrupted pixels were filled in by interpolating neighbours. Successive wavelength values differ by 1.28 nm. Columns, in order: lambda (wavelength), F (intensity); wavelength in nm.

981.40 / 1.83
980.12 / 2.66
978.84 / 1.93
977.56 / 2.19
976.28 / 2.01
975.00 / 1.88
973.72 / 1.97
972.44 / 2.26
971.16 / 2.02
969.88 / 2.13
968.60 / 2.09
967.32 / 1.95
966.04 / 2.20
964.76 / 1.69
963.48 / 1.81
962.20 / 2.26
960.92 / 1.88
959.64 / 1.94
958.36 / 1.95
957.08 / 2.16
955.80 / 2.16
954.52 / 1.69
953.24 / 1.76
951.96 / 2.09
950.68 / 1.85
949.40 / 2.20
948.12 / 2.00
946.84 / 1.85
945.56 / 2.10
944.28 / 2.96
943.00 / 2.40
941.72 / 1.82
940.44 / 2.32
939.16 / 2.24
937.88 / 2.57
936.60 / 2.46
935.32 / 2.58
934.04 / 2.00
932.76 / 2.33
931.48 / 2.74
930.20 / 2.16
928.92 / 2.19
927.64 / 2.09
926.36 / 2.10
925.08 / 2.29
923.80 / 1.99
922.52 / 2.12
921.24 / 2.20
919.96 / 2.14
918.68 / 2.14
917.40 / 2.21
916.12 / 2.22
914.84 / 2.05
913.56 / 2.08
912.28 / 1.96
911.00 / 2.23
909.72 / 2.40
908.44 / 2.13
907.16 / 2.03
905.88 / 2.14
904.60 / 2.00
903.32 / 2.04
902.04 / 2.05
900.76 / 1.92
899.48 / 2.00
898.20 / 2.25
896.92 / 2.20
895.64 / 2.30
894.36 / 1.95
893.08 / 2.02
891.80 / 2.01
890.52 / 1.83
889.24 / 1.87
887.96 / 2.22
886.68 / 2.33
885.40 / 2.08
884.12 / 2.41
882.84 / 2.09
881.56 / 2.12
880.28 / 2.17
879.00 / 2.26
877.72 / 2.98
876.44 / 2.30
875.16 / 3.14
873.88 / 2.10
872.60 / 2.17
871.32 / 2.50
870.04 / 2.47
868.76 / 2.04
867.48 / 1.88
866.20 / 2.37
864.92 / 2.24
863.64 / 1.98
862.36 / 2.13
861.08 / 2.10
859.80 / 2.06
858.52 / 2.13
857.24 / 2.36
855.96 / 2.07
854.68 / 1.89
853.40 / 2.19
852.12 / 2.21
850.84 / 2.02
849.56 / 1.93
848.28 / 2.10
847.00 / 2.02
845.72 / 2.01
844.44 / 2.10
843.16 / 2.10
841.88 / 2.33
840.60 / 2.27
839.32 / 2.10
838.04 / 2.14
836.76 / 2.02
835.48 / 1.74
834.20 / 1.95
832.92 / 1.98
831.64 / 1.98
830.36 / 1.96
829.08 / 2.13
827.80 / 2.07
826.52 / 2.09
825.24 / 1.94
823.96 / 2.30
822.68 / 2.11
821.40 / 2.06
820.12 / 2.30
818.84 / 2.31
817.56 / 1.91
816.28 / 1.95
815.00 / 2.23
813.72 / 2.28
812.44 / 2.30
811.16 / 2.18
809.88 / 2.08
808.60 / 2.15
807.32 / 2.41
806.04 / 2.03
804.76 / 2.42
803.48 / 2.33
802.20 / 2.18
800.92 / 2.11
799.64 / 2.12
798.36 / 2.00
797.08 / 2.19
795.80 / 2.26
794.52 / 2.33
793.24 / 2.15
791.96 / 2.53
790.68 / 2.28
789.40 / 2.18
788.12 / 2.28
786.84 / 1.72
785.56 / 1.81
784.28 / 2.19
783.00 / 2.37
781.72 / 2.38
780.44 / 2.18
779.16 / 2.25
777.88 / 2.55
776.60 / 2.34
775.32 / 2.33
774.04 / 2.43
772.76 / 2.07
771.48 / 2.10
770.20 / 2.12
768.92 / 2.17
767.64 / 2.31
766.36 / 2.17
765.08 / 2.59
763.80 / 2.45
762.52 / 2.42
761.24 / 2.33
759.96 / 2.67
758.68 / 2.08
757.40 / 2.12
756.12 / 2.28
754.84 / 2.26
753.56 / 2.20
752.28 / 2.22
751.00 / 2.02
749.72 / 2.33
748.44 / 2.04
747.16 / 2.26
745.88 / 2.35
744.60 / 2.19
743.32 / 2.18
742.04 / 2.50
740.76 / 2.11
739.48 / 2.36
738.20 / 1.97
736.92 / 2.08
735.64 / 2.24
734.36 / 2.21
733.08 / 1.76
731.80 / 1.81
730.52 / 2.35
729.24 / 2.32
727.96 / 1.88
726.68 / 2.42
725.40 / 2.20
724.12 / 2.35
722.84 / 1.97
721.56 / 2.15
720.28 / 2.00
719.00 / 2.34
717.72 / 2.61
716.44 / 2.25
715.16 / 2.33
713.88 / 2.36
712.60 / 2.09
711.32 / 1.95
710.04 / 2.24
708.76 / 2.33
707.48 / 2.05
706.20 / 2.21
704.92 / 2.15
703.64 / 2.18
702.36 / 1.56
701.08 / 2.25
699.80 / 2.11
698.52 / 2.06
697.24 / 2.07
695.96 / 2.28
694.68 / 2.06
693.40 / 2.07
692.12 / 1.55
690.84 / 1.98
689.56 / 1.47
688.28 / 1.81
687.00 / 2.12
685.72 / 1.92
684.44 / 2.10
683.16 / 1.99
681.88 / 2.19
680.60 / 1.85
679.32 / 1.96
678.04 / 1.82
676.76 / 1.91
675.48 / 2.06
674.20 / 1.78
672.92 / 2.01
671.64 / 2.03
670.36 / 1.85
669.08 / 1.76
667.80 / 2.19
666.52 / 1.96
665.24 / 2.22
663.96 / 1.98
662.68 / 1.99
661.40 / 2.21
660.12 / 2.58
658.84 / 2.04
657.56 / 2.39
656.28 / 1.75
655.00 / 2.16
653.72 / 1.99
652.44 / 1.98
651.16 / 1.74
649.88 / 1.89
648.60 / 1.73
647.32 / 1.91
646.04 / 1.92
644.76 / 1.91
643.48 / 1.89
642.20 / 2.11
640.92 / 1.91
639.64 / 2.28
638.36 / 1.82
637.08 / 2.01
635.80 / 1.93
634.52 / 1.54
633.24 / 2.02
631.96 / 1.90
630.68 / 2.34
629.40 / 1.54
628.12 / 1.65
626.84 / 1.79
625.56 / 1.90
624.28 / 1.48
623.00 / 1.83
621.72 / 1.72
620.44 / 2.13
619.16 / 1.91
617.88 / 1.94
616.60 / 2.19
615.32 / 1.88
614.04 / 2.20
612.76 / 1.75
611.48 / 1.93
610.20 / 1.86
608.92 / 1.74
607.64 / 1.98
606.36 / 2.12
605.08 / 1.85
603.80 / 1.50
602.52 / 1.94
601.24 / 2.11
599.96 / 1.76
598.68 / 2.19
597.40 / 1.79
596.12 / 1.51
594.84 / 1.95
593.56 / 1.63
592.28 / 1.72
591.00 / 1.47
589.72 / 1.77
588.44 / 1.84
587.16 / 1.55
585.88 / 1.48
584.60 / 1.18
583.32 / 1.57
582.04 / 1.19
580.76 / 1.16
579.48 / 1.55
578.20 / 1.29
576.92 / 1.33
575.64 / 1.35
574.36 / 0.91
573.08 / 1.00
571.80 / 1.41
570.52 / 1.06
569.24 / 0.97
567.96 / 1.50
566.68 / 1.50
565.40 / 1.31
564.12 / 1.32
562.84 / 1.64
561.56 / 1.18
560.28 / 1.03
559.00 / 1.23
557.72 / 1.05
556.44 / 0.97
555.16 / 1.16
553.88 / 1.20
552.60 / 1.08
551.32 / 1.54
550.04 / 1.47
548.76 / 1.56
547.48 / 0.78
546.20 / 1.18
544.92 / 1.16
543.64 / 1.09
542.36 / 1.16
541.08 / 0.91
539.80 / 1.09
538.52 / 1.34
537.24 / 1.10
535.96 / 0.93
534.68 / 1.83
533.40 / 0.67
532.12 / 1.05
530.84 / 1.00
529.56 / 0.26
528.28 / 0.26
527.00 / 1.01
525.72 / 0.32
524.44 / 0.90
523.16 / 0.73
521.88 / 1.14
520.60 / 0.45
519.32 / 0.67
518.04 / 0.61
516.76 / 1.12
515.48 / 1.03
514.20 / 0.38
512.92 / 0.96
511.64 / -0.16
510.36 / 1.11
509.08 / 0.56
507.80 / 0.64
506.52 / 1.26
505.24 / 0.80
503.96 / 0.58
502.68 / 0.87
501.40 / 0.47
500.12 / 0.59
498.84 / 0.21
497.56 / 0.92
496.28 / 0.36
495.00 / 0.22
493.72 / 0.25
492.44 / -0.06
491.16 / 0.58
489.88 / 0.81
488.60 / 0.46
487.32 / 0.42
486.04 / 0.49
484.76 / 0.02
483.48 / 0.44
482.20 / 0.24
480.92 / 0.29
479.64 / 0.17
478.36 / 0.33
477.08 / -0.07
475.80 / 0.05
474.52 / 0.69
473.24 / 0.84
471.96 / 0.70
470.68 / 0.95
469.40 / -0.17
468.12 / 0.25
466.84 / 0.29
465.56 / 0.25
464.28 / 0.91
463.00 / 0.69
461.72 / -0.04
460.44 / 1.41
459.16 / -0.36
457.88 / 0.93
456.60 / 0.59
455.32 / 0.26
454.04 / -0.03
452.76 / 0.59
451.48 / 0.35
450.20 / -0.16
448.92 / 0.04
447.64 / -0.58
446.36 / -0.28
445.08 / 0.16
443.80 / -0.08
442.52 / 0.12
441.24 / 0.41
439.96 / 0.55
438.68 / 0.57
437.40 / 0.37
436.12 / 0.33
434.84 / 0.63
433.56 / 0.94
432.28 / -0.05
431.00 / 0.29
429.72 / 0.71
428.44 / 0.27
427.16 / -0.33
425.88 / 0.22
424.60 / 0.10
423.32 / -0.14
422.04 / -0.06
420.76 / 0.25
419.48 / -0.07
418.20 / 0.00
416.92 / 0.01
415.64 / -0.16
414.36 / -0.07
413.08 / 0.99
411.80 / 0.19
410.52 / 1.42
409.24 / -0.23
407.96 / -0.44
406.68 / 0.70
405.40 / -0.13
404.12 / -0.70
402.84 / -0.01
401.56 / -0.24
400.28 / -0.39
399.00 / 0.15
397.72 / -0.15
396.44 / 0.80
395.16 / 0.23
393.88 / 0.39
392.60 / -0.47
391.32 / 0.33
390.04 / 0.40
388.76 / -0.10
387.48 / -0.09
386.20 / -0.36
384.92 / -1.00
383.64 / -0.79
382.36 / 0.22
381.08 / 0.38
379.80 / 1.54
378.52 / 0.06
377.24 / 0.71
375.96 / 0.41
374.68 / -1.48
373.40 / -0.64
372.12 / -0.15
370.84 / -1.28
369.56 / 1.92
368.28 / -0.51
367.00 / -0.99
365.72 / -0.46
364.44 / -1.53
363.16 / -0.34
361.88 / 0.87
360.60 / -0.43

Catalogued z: 0.33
